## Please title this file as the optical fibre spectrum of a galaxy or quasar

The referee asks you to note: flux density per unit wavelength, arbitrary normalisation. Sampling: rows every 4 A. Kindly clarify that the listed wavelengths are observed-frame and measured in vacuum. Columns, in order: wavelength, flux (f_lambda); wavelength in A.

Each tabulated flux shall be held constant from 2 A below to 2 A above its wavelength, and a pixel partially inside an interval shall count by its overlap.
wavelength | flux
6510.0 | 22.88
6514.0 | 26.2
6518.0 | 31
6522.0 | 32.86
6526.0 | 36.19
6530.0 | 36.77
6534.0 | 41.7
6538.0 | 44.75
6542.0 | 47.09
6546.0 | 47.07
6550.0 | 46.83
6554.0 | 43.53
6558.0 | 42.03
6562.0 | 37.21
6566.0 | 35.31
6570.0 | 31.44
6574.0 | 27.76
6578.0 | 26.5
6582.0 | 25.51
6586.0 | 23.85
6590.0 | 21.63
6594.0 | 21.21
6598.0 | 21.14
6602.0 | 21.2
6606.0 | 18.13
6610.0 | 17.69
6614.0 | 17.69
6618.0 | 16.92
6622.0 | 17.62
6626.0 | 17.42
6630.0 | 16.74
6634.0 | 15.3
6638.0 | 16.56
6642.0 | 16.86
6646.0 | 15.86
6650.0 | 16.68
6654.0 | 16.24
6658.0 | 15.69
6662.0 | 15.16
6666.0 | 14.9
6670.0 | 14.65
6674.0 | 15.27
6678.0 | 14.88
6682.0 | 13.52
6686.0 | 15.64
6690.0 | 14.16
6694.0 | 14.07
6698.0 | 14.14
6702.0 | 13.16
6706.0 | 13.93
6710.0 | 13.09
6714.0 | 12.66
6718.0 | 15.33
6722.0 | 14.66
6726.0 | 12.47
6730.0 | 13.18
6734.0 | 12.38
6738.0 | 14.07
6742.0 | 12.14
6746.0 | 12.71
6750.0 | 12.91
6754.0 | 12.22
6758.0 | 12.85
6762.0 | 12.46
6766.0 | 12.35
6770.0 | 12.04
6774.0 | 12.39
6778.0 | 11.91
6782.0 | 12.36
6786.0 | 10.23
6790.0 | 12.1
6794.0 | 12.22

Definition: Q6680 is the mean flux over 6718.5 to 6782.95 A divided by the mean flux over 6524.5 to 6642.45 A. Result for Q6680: 0.45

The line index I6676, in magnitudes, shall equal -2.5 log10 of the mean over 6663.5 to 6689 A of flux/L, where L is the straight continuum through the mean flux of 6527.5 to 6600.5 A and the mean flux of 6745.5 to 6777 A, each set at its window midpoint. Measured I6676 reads 0.43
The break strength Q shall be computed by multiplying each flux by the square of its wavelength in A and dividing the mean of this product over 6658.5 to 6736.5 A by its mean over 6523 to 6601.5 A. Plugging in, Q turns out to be 0.4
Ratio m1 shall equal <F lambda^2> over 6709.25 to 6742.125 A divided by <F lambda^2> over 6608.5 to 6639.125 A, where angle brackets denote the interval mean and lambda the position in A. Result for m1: 0.81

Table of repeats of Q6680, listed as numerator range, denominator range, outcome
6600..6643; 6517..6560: 0.43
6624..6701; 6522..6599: 0.44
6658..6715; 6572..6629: 0.68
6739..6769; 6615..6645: 0.75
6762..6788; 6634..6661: 0.74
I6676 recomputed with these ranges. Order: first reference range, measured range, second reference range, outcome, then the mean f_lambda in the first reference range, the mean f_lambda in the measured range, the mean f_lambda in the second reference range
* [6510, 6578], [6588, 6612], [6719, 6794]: 0.46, 37.2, 20.2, 12.6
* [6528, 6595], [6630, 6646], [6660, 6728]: 0.39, 35.5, 16.3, 14.2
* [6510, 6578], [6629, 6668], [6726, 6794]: 0.49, 37.2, 16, 12.4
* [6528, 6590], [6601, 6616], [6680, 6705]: 0.46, 36.7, 18.5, 14.1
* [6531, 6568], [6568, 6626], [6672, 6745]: 0.49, 42.7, 21.9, 13.8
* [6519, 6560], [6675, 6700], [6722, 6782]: 0.43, 41.6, 14.4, 12.6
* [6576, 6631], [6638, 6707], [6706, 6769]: 0.10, 20.3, 15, 13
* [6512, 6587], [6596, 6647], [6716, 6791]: 0.50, 36.1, 17.7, 12.7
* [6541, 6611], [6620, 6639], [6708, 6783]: 0.44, 30.8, 16.7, 12.9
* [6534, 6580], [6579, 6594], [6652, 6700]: 0.37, 39.2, 23.5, 14.9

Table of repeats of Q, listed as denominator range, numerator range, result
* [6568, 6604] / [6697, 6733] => 0.58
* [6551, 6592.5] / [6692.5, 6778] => 0.43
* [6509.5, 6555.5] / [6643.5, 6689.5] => 0.41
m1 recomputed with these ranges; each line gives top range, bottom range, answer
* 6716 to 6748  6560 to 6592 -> 0.49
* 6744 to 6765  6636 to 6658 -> 0.80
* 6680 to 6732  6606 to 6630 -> 0.81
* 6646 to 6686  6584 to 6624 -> 0.79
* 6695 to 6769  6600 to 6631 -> 0.76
